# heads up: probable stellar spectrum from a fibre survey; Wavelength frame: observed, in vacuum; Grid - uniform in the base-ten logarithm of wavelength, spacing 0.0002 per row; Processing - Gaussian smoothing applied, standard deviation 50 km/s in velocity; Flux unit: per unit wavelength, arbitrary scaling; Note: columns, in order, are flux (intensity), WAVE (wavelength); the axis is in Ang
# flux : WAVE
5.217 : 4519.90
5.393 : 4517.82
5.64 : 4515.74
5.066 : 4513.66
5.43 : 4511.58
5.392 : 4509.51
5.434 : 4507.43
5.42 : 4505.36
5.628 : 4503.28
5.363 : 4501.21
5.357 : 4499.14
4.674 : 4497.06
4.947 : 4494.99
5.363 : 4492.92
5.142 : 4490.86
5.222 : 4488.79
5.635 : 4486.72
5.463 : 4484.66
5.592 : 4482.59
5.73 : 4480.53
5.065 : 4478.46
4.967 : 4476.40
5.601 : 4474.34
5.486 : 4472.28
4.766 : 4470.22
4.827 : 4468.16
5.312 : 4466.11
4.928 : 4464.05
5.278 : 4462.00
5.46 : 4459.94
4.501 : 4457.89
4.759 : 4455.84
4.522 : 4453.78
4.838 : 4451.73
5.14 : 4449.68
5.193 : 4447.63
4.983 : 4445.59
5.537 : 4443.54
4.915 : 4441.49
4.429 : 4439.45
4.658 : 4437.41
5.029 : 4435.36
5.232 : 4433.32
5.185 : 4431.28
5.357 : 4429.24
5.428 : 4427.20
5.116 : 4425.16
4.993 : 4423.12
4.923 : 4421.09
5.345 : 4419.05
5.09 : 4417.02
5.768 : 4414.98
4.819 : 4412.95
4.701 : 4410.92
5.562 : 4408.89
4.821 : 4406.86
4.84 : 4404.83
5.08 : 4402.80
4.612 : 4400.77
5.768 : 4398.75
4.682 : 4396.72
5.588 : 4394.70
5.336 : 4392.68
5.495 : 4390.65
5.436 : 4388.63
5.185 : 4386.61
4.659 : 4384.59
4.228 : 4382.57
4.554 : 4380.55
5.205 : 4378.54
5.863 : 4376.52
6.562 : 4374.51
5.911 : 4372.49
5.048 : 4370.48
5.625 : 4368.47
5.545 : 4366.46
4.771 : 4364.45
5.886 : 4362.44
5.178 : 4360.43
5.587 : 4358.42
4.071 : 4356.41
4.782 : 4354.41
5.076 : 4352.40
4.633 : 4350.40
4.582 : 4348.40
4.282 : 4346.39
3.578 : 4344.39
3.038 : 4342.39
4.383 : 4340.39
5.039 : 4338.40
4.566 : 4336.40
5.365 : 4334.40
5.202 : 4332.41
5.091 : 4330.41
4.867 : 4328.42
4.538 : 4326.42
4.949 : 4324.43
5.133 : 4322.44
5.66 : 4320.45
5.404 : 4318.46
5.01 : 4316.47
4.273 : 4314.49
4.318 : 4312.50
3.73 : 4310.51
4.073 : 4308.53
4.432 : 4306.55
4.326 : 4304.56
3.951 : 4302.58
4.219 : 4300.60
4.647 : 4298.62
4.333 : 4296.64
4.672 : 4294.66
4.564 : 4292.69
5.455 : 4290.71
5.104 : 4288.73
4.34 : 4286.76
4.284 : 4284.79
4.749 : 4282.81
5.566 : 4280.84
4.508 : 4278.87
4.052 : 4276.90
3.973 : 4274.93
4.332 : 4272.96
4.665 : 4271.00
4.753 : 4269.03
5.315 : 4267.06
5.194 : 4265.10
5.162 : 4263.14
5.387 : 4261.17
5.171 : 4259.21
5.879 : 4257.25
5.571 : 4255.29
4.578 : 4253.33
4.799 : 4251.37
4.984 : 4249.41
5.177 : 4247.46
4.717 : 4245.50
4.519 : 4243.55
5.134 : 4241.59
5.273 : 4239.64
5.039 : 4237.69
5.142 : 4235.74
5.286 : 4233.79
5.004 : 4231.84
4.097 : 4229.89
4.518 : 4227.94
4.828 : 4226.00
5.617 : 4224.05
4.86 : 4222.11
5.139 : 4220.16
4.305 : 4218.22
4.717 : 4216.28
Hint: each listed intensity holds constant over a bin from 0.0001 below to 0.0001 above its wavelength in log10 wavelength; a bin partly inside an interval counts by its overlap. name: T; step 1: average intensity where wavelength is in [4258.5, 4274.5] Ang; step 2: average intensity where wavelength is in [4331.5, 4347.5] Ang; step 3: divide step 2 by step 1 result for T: 0.89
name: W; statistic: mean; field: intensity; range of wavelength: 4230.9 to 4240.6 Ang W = 5.15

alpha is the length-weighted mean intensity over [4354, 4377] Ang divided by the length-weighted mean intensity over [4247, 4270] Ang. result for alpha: 1.05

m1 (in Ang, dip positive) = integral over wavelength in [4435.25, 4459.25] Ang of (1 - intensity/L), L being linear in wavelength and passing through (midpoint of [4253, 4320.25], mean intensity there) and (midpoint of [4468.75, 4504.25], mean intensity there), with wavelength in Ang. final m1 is 1.4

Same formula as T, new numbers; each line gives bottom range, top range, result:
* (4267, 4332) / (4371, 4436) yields 1.12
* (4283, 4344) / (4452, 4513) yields 1.13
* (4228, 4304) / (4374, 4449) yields 1.06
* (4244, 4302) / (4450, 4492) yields 1.07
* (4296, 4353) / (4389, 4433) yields 1.13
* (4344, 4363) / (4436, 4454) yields 1.03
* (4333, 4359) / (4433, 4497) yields 1.13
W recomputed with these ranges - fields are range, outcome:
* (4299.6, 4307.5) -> 4.23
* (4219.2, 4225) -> 5.2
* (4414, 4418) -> 5.42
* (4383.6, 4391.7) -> 5.19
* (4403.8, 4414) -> 4.95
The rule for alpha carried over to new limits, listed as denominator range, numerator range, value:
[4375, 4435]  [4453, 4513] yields 1.01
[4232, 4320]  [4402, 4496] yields 1.07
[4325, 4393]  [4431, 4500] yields 1.03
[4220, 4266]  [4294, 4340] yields 0.93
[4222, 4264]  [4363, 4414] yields 1.03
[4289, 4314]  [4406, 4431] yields 1.17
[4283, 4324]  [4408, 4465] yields 1.10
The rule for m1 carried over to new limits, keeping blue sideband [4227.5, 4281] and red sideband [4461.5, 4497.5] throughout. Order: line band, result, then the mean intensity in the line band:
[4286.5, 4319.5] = 3.0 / 4.53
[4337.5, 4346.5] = 1.8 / 4.04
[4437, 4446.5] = 0.5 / 4.92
